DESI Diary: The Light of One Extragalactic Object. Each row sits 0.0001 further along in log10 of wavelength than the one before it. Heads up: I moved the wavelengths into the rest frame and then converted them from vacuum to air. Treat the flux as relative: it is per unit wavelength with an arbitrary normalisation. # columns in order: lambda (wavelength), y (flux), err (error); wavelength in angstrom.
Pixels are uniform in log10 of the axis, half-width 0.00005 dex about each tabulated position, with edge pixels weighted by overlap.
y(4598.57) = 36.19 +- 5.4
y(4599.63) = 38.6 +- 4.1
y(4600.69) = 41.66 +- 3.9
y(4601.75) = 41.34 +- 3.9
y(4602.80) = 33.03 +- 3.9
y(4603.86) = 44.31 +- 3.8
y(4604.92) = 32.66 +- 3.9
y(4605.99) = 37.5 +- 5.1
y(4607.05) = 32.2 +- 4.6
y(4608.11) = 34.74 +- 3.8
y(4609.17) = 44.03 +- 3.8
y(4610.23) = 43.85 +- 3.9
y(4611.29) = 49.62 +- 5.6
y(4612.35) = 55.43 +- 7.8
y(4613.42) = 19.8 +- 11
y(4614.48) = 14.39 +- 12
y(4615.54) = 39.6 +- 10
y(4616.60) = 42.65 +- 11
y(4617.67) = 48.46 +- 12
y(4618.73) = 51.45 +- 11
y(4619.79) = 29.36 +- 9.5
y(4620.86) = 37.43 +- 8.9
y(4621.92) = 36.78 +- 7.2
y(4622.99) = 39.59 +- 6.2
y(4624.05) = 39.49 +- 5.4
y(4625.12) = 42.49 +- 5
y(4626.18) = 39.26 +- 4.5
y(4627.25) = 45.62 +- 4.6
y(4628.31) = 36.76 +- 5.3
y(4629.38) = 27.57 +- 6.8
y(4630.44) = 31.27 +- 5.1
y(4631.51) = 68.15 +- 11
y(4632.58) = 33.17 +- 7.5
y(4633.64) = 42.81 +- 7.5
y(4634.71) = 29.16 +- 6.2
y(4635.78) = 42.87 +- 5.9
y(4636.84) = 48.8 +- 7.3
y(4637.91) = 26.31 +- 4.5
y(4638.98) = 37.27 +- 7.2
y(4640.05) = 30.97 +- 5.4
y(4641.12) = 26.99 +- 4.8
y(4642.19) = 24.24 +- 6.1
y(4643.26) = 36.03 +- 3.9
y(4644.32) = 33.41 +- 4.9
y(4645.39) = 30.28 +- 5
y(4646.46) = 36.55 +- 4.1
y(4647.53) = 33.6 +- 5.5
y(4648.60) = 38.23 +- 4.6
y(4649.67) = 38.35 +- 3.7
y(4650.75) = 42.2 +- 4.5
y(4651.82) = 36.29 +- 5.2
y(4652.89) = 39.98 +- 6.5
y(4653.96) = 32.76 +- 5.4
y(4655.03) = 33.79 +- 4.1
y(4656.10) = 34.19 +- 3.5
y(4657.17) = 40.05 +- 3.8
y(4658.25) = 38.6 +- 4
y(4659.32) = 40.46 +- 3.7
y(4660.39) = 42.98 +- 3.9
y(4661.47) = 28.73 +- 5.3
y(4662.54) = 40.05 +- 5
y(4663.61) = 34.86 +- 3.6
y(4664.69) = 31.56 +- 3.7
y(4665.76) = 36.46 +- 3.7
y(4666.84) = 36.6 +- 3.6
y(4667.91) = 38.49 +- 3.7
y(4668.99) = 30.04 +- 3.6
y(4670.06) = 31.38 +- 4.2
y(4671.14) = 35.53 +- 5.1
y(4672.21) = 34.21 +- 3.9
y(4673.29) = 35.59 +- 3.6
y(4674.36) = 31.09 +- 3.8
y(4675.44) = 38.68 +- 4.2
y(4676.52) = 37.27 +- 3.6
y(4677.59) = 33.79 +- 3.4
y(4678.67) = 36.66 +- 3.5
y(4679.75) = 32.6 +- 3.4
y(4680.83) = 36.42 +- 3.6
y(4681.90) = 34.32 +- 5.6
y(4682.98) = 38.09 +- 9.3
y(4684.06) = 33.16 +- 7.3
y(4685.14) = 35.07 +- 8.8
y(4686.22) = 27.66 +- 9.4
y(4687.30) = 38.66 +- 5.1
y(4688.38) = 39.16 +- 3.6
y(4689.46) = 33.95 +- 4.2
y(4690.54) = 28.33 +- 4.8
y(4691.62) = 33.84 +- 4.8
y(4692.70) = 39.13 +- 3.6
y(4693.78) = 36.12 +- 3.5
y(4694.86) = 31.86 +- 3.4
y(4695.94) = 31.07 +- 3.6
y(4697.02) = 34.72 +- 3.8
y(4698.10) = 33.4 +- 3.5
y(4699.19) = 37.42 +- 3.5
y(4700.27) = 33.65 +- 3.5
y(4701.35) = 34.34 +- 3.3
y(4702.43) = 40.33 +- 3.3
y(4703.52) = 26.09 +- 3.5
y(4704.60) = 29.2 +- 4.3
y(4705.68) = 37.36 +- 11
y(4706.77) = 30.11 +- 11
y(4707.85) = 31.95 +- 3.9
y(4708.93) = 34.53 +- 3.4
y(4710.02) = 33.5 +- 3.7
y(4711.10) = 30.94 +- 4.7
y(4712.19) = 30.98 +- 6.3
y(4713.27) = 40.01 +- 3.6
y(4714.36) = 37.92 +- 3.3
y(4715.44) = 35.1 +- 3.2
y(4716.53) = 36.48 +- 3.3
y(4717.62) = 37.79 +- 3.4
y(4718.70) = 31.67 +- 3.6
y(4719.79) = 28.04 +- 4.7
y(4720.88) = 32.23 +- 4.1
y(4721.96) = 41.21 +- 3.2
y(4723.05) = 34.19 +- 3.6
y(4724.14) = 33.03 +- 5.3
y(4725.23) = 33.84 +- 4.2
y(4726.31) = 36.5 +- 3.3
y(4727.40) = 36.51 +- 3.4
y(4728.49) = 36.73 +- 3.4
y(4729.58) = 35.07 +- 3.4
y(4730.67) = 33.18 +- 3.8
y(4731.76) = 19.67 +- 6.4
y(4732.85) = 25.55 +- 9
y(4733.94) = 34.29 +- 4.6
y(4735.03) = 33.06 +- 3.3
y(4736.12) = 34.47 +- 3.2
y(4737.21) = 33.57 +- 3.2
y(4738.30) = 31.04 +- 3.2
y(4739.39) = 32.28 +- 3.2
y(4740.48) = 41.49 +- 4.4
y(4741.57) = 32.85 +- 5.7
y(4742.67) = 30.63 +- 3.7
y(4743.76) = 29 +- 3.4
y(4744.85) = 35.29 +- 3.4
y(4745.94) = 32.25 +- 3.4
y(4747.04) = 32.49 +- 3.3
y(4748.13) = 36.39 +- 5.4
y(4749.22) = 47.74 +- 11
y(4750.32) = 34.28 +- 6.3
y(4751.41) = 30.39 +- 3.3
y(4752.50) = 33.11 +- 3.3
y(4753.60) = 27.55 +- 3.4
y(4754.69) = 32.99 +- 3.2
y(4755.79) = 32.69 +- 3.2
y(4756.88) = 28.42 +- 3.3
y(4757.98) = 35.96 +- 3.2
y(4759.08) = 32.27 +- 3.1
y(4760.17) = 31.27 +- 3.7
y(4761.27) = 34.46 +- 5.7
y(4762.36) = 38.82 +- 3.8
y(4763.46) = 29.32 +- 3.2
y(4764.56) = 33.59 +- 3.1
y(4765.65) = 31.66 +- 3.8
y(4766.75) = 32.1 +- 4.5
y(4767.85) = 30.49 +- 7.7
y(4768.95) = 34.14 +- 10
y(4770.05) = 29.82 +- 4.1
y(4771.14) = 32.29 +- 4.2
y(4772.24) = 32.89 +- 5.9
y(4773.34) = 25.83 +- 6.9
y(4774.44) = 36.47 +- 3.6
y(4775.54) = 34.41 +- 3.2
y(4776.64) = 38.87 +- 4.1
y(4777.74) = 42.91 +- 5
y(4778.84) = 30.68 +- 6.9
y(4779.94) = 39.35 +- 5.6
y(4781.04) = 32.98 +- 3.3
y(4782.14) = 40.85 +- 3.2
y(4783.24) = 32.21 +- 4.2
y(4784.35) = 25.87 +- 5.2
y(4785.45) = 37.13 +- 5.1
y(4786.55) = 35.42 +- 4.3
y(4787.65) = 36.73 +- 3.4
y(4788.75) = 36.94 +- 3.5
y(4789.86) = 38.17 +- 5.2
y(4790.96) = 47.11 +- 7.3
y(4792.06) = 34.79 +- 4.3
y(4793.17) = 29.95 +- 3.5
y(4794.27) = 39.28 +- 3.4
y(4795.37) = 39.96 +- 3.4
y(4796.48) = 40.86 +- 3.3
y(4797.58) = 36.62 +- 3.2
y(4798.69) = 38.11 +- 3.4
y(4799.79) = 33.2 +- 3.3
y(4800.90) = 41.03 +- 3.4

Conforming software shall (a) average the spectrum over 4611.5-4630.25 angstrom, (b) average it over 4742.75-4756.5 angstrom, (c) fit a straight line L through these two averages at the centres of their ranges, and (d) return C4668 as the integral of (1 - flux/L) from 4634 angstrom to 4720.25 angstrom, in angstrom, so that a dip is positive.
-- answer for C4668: 3.15 angstrom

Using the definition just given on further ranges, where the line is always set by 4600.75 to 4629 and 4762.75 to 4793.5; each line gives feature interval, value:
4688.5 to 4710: 1.7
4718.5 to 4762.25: 2.7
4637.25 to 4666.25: 2.2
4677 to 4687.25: 0.7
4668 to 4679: 0.8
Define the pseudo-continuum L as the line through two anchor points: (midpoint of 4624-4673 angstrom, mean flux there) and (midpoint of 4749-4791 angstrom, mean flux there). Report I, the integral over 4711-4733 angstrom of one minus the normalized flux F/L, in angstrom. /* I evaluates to 0.73 angstrom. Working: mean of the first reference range 36.5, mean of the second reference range 34.1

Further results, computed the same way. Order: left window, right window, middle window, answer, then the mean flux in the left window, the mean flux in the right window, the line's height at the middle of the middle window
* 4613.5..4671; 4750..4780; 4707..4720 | 0.1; 36.6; 33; 34.5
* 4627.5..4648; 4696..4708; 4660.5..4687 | -0.2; 35.7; 33.5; 34.5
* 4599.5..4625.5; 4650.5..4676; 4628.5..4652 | 0.7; 38.8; 36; 37.2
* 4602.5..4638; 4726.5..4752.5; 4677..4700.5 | 0.9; 39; 33.4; 35.8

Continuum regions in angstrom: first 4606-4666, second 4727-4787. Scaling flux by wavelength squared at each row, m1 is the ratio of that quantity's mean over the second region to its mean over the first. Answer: 0.9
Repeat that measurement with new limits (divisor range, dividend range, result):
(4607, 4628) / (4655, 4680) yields 0.92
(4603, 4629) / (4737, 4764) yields 0.91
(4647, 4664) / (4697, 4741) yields 0.93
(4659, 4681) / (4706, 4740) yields 0.97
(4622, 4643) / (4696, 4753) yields 0.94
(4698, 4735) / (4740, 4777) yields 1.01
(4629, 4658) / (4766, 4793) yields 1.02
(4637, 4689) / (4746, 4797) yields 1.03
